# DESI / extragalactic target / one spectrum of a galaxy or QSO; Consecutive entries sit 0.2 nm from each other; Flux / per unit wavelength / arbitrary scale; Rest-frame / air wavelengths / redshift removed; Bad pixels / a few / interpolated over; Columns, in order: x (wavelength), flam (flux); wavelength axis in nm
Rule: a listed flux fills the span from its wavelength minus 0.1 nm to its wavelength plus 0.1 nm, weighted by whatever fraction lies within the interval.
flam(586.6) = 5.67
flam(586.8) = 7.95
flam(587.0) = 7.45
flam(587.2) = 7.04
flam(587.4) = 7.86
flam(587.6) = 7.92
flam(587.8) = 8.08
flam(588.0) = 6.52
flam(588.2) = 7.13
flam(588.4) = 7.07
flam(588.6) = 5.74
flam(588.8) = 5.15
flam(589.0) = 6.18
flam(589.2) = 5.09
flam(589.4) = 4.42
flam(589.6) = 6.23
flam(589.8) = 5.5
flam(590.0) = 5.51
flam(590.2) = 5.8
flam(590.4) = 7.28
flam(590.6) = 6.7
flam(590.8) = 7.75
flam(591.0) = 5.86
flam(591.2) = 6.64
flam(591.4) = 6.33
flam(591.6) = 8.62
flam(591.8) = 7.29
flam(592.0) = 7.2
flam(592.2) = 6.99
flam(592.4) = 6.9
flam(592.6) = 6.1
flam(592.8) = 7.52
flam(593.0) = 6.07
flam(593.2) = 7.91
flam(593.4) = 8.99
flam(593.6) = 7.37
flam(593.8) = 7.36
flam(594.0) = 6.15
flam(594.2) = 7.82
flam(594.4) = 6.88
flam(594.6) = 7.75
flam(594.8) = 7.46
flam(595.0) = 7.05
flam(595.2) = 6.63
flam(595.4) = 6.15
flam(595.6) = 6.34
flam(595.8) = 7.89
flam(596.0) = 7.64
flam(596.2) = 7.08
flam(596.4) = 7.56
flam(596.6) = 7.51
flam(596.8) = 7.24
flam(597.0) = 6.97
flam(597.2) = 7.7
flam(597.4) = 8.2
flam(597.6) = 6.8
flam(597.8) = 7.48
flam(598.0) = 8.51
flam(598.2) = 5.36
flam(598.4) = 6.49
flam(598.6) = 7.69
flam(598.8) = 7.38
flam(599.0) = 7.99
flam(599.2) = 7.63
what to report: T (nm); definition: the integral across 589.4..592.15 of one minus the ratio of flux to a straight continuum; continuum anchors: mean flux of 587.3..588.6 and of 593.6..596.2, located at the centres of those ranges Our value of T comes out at 0.238 nm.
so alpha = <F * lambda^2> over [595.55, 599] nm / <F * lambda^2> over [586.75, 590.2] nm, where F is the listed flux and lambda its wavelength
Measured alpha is 1.16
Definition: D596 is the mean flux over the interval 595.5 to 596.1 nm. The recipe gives 7.29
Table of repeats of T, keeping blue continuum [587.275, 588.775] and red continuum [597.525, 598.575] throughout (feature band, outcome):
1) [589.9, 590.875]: 0.067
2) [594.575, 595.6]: 0.018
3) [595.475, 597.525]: -0.114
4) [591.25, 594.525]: -0.083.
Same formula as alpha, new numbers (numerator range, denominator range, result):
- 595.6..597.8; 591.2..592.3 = 1.04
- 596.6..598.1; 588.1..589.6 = 1.33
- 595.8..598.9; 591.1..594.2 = 1.04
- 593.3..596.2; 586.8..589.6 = 1.12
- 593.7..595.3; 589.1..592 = 1.13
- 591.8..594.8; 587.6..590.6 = 1.18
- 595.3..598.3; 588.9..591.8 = 1.17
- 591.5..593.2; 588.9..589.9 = 1.31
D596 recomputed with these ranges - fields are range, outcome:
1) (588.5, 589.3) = 5.54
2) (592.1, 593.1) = 6.72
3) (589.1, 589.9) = 5.31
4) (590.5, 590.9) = 7.22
